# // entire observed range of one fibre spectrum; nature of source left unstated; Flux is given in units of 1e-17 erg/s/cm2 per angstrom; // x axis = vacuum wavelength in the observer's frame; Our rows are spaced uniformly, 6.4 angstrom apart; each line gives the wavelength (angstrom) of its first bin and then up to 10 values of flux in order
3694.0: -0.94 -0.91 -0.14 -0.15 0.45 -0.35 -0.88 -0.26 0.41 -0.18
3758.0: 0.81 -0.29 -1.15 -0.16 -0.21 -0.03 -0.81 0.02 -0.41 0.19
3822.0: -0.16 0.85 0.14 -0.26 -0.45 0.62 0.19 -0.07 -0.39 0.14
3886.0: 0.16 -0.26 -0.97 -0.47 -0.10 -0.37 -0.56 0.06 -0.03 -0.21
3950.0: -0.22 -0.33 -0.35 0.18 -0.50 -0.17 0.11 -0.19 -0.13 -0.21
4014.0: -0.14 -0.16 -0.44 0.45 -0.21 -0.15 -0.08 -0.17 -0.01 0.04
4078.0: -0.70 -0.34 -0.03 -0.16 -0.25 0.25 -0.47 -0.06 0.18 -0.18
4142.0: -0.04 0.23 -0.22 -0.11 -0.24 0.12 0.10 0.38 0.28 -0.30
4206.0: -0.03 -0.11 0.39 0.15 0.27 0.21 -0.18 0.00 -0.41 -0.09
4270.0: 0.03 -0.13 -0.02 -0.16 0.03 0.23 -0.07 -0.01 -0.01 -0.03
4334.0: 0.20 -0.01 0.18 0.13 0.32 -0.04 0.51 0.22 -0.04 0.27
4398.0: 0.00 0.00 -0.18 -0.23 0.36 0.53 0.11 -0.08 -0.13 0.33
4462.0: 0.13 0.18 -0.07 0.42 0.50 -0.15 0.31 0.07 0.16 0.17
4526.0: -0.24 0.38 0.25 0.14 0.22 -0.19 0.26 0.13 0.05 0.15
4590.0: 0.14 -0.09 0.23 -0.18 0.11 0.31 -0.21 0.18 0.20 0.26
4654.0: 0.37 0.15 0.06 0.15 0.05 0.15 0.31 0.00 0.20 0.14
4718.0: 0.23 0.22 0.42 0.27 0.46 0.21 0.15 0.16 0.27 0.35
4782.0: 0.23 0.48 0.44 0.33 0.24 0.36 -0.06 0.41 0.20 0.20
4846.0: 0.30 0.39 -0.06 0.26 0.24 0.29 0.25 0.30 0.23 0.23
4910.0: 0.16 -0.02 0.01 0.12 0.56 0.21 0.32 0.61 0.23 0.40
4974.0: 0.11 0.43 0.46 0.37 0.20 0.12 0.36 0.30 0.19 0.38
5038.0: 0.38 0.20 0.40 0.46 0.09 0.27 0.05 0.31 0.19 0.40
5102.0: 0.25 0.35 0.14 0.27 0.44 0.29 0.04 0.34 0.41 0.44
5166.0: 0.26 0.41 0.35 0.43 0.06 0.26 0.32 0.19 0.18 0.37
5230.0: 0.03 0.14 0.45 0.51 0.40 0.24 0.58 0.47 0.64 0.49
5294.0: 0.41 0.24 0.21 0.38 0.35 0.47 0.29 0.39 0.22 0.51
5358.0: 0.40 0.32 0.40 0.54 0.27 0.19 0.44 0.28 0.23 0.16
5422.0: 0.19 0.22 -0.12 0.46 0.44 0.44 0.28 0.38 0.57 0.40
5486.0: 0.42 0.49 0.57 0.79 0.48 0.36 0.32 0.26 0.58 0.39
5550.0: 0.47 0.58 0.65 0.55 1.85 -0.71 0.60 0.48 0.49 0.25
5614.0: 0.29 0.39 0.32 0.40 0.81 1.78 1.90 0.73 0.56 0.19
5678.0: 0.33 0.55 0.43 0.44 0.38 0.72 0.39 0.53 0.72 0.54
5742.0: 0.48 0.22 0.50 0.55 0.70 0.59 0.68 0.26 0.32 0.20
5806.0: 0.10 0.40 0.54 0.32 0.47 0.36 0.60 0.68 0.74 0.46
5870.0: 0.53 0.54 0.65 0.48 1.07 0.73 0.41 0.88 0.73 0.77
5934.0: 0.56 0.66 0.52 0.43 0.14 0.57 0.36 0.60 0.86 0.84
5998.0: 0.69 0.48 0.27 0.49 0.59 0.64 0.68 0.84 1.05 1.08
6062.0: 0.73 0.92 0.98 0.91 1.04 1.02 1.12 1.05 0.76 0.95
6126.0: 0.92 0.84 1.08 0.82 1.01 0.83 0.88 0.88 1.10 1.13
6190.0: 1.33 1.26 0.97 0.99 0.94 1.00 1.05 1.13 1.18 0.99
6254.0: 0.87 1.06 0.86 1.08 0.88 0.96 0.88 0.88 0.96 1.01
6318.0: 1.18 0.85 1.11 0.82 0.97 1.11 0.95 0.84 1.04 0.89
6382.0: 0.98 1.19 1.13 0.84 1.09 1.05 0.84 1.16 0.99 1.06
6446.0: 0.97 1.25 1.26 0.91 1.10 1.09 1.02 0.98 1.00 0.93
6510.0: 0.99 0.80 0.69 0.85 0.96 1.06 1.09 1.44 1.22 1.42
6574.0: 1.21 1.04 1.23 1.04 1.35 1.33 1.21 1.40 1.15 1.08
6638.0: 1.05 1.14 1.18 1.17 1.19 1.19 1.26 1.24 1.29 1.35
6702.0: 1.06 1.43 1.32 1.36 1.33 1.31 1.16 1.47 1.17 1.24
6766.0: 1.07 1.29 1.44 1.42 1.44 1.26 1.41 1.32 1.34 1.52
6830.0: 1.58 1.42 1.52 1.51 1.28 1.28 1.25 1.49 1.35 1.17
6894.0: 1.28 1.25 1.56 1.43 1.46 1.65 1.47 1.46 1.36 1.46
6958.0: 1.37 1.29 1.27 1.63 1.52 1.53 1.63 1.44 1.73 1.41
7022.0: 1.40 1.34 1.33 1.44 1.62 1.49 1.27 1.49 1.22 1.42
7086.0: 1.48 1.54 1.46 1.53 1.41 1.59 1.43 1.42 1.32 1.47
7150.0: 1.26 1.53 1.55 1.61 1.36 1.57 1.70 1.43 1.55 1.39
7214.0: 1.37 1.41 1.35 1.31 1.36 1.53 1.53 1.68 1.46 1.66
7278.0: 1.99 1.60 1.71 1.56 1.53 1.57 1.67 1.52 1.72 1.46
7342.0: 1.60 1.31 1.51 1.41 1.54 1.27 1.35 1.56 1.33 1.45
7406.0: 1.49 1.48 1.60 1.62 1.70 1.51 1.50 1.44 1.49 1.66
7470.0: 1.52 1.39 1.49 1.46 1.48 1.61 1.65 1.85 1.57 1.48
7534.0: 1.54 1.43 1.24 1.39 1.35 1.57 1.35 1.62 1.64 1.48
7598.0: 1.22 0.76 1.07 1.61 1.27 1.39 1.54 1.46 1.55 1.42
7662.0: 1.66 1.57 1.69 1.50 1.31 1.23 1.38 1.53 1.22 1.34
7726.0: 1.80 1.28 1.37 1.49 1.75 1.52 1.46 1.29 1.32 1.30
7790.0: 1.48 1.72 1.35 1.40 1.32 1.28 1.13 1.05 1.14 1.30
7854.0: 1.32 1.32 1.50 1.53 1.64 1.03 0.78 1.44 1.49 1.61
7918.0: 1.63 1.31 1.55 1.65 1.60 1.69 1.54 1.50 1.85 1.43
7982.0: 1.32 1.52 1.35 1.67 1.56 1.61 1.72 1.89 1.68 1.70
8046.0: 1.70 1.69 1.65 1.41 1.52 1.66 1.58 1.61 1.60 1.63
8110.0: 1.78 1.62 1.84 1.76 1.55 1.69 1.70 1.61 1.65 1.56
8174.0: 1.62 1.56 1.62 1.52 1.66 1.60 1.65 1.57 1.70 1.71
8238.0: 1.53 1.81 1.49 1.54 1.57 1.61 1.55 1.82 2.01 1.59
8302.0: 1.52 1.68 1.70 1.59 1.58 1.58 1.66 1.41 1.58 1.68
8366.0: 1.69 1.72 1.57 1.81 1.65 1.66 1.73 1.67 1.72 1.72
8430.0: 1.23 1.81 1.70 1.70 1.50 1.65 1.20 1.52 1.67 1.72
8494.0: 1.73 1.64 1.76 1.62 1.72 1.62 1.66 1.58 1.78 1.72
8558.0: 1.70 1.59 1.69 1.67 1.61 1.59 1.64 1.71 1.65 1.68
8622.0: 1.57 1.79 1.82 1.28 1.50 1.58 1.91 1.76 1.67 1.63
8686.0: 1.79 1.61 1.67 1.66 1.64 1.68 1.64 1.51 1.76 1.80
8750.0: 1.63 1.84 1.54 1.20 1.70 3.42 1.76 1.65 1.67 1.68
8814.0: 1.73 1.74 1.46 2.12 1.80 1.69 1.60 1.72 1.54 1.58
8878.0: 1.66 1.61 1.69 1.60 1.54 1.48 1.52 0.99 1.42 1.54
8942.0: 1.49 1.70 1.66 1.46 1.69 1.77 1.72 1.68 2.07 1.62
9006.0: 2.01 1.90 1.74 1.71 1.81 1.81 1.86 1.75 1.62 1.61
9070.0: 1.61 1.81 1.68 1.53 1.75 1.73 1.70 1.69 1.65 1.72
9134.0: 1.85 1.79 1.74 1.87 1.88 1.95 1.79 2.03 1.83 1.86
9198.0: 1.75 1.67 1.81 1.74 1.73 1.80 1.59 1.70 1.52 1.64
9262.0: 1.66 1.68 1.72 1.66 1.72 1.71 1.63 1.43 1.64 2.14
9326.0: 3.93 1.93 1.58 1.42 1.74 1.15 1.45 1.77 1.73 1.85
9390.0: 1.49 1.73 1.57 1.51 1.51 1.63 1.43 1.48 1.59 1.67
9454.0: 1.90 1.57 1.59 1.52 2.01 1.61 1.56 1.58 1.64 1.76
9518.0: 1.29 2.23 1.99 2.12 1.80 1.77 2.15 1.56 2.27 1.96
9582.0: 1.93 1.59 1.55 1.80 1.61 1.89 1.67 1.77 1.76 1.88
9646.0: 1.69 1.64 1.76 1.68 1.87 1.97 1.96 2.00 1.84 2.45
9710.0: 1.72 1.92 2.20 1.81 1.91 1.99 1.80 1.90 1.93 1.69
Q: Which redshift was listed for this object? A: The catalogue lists 0.51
